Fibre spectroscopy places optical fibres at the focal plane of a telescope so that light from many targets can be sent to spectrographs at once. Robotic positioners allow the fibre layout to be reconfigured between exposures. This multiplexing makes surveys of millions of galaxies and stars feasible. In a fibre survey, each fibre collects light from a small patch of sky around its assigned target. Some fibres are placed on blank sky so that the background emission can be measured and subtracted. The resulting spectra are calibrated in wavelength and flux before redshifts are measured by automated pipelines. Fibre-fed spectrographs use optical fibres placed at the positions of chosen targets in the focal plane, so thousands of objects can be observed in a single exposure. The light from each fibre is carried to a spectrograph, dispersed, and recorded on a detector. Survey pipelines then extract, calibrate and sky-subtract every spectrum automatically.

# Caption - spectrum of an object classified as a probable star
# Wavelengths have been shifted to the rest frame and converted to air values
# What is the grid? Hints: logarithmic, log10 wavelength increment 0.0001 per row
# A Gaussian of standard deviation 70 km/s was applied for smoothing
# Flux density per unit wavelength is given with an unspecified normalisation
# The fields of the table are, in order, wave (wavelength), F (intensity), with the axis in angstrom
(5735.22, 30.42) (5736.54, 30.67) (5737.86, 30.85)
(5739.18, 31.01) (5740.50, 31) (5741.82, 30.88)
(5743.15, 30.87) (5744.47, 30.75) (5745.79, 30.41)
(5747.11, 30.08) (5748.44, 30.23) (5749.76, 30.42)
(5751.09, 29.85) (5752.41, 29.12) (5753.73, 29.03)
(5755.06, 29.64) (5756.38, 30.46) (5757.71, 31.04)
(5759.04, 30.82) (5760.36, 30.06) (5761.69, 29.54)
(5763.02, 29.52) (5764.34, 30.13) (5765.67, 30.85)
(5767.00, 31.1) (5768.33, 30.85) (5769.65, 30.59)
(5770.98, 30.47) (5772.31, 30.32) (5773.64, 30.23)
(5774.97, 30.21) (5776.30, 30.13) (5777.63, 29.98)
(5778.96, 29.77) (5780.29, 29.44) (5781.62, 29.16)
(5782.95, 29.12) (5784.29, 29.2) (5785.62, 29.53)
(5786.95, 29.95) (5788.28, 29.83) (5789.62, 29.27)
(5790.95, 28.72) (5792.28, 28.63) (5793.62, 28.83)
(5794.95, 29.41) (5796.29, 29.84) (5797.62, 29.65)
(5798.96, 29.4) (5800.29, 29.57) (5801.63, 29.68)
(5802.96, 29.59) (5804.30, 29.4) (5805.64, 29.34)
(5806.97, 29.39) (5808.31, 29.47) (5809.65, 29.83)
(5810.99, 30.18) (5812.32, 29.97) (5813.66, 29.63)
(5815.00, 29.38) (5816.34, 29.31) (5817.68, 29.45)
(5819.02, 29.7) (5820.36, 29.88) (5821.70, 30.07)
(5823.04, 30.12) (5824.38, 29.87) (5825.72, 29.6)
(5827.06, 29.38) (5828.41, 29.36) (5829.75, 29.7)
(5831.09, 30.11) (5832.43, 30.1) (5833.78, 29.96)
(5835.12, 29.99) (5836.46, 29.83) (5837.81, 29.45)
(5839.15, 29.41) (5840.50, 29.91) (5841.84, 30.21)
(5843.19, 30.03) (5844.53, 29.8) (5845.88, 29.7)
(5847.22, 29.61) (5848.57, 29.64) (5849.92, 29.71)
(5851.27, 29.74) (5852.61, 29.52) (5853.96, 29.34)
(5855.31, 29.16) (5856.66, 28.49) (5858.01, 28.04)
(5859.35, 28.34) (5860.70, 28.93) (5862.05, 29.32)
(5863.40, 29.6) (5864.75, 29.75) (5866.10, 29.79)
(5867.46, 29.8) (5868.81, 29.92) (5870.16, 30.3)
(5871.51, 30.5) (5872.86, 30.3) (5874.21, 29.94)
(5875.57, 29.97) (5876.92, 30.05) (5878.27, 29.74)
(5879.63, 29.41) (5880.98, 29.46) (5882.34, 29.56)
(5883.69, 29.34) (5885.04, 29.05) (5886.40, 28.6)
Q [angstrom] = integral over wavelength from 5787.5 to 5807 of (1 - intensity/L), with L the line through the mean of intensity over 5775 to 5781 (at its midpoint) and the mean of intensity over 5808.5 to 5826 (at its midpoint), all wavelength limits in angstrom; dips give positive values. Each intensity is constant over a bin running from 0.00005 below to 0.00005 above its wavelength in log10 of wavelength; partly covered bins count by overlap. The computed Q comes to 0.3 angstrom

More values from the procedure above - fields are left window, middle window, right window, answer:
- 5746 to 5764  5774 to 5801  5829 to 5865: 0.3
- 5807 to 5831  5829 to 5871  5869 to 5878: 0.5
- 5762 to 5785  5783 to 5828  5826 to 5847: 0.6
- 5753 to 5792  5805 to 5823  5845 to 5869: 0.0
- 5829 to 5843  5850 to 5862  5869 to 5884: 0.4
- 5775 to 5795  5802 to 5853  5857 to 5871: -0.6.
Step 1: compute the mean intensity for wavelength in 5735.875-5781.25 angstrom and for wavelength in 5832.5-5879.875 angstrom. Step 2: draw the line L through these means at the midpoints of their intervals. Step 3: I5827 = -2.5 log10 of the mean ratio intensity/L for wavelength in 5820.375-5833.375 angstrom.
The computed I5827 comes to 0.00 mag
